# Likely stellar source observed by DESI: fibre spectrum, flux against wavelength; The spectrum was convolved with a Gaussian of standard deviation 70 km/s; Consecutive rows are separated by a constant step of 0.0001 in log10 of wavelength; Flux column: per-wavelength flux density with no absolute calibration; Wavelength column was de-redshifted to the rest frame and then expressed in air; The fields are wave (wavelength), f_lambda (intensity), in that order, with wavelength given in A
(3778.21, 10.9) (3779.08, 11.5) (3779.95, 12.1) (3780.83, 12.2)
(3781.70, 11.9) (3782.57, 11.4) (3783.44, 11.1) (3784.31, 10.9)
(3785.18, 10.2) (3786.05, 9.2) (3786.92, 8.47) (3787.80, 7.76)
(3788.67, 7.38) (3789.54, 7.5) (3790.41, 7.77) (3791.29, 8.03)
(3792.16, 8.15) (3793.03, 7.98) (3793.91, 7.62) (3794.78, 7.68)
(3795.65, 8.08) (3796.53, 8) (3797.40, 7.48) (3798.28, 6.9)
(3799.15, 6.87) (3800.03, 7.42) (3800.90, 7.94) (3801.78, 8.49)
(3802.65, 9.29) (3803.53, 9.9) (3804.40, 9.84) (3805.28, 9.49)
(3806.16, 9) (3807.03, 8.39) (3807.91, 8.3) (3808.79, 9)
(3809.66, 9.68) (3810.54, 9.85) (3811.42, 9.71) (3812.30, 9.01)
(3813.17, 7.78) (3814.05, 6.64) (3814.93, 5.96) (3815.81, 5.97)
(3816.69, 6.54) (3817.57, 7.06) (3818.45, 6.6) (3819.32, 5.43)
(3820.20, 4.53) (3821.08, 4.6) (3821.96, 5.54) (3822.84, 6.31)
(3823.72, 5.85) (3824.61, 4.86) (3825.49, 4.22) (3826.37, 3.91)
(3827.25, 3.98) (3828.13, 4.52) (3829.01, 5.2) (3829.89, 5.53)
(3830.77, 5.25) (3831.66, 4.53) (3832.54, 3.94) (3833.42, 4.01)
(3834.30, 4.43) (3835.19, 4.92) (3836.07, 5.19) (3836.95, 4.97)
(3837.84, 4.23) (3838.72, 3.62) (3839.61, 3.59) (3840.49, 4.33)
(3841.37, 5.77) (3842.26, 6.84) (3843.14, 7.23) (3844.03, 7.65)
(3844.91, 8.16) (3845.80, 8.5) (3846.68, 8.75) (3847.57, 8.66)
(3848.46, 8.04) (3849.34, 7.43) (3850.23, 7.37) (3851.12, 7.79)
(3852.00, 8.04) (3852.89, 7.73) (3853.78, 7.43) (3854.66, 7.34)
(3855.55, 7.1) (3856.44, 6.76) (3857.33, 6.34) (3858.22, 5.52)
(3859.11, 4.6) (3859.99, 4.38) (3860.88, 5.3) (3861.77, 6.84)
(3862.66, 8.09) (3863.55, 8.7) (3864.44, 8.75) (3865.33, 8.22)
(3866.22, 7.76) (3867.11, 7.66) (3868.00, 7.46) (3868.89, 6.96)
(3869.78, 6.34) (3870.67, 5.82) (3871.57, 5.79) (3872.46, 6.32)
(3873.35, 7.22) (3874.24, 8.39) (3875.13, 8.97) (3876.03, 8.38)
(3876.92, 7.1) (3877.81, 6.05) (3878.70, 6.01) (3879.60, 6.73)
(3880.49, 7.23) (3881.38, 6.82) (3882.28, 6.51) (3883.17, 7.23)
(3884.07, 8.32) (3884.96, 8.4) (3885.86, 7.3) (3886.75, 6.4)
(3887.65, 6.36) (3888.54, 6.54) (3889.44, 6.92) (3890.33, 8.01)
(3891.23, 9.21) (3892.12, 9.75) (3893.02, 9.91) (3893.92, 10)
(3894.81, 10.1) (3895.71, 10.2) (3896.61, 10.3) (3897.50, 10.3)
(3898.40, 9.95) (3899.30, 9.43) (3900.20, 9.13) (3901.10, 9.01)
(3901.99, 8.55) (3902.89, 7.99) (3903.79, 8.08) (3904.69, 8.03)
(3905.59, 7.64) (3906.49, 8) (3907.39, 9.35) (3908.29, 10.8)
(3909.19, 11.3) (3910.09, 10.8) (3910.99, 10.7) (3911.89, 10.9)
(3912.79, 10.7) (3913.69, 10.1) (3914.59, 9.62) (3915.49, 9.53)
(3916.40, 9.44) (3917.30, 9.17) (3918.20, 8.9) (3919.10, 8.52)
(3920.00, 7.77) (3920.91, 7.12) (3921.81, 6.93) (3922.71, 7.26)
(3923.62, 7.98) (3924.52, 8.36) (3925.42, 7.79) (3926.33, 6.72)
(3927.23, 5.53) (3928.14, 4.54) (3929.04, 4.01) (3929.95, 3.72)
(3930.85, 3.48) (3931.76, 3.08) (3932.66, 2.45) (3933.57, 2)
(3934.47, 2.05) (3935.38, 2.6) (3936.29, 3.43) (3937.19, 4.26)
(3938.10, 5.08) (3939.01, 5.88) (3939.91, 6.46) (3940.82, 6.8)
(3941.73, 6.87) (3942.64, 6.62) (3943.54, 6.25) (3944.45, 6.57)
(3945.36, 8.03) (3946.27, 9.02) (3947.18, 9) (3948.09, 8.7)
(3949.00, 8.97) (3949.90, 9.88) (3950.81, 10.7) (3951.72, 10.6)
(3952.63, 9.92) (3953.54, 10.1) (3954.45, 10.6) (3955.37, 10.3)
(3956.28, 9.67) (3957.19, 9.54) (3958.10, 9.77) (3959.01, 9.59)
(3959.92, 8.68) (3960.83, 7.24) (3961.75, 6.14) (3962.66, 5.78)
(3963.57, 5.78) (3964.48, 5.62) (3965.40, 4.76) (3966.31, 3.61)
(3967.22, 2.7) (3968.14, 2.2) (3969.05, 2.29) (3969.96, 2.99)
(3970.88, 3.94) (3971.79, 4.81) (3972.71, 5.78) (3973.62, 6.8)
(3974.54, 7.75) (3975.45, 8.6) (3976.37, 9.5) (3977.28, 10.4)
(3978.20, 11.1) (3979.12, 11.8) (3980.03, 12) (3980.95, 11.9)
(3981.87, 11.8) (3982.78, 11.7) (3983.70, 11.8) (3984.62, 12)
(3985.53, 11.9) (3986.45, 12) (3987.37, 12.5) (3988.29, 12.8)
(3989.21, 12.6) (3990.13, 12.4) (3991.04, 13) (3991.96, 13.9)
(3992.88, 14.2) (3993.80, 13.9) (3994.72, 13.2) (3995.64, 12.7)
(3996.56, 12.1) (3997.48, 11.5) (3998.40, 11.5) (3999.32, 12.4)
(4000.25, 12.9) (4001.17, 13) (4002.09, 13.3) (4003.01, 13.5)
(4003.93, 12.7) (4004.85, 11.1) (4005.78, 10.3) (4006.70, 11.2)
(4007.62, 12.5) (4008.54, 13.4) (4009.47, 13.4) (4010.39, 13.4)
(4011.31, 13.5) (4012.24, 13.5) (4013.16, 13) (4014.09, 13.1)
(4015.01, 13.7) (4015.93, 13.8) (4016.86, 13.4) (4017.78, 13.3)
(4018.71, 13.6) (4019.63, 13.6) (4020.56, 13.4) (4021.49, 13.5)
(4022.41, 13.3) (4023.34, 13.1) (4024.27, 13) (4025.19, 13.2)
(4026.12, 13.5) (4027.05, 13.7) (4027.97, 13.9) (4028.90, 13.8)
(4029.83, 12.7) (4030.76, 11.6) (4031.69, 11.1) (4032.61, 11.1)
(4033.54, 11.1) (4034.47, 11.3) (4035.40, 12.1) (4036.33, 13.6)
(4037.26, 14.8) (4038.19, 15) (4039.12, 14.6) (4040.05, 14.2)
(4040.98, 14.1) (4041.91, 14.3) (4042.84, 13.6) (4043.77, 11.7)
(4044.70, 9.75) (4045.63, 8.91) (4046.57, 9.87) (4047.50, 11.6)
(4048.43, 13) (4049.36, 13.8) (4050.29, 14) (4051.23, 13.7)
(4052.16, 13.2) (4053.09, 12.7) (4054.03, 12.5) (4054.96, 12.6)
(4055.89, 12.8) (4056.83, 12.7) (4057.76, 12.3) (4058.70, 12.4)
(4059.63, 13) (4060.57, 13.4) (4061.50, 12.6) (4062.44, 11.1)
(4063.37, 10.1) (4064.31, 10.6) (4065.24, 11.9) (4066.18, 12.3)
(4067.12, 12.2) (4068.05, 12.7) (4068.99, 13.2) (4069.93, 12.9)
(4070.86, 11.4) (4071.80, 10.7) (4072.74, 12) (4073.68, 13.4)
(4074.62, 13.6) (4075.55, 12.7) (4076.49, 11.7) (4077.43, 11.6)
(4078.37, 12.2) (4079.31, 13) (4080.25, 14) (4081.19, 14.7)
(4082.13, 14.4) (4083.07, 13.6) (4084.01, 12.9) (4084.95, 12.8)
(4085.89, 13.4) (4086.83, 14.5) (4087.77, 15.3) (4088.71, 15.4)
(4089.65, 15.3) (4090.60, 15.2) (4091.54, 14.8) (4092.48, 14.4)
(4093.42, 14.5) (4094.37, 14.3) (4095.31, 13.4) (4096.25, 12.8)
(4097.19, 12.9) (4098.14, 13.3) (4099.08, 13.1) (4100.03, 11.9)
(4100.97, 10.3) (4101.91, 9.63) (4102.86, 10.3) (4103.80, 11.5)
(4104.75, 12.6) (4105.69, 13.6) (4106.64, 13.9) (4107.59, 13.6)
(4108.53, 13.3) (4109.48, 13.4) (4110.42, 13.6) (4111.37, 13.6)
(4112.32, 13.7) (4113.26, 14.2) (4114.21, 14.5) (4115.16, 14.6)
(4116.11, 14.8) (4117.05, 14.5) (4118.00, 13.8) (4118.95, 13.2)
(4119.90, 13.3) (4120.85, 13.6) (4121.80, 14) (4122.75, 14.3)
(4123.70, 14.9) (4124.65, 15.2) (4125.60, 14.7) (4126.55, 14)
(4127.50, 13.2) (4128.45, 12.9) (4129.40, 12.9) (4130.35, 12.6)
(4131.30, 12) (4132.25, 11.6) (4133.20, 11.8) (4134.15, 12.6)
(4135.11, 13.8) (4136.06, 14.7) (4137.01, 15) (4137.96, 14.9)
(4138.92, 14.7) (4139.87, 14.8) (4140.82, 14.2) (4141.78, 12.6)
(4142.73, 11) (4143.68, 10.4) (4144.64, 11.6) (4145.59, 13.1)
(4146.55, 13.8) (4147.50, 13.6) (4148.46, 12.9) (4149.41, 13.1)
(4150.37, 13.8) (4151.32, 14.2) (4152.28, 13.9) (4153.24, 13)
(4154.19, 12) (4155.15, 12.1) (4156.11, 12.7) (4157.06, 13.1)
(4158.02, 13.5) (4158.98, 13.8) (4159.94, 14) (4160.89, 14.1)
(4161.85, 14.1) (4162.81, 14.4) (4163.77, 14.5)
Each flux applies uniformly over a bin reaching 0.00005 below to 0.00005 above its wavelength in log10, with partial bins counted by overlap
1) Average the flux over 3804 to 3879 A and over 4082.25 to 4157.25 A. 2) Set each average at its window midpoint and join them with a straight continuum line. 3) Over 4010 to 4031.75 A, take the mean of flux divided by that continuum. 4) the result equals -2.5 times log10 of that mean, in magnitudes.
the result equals -0.20 mag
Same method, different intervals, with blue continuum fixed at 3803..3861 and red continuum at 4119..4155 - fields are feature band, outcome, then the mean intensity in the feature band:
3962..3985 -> 0.29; 7.47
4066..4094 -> -0.11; 13.4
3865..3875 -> 0.03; 7.13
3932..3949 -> 0.49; 5.73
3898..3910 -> -0.12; 9.07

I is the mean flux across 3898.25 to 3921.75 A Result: 9.2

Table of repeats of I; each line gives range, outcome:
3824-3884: 6.42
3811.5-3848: 5.76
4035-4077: 12.6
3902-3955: 7.54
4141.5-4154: 12.8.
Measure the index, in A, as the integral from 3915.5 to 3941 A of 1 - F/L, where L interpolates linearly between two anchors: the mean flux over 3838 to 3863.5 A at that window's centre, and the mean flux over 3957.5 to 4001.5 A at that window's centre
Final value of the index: 7.8 A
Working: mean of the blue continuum 6.76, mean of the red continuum 9.53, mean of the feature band 5.81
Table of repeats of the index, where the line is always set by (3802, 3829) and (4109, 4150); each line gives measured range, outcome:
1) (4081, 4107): -1.19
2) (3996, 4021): -4.05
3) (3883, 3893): 0.88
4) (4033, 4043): -1.60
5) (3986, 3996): -2.21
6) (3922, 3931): 3.16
